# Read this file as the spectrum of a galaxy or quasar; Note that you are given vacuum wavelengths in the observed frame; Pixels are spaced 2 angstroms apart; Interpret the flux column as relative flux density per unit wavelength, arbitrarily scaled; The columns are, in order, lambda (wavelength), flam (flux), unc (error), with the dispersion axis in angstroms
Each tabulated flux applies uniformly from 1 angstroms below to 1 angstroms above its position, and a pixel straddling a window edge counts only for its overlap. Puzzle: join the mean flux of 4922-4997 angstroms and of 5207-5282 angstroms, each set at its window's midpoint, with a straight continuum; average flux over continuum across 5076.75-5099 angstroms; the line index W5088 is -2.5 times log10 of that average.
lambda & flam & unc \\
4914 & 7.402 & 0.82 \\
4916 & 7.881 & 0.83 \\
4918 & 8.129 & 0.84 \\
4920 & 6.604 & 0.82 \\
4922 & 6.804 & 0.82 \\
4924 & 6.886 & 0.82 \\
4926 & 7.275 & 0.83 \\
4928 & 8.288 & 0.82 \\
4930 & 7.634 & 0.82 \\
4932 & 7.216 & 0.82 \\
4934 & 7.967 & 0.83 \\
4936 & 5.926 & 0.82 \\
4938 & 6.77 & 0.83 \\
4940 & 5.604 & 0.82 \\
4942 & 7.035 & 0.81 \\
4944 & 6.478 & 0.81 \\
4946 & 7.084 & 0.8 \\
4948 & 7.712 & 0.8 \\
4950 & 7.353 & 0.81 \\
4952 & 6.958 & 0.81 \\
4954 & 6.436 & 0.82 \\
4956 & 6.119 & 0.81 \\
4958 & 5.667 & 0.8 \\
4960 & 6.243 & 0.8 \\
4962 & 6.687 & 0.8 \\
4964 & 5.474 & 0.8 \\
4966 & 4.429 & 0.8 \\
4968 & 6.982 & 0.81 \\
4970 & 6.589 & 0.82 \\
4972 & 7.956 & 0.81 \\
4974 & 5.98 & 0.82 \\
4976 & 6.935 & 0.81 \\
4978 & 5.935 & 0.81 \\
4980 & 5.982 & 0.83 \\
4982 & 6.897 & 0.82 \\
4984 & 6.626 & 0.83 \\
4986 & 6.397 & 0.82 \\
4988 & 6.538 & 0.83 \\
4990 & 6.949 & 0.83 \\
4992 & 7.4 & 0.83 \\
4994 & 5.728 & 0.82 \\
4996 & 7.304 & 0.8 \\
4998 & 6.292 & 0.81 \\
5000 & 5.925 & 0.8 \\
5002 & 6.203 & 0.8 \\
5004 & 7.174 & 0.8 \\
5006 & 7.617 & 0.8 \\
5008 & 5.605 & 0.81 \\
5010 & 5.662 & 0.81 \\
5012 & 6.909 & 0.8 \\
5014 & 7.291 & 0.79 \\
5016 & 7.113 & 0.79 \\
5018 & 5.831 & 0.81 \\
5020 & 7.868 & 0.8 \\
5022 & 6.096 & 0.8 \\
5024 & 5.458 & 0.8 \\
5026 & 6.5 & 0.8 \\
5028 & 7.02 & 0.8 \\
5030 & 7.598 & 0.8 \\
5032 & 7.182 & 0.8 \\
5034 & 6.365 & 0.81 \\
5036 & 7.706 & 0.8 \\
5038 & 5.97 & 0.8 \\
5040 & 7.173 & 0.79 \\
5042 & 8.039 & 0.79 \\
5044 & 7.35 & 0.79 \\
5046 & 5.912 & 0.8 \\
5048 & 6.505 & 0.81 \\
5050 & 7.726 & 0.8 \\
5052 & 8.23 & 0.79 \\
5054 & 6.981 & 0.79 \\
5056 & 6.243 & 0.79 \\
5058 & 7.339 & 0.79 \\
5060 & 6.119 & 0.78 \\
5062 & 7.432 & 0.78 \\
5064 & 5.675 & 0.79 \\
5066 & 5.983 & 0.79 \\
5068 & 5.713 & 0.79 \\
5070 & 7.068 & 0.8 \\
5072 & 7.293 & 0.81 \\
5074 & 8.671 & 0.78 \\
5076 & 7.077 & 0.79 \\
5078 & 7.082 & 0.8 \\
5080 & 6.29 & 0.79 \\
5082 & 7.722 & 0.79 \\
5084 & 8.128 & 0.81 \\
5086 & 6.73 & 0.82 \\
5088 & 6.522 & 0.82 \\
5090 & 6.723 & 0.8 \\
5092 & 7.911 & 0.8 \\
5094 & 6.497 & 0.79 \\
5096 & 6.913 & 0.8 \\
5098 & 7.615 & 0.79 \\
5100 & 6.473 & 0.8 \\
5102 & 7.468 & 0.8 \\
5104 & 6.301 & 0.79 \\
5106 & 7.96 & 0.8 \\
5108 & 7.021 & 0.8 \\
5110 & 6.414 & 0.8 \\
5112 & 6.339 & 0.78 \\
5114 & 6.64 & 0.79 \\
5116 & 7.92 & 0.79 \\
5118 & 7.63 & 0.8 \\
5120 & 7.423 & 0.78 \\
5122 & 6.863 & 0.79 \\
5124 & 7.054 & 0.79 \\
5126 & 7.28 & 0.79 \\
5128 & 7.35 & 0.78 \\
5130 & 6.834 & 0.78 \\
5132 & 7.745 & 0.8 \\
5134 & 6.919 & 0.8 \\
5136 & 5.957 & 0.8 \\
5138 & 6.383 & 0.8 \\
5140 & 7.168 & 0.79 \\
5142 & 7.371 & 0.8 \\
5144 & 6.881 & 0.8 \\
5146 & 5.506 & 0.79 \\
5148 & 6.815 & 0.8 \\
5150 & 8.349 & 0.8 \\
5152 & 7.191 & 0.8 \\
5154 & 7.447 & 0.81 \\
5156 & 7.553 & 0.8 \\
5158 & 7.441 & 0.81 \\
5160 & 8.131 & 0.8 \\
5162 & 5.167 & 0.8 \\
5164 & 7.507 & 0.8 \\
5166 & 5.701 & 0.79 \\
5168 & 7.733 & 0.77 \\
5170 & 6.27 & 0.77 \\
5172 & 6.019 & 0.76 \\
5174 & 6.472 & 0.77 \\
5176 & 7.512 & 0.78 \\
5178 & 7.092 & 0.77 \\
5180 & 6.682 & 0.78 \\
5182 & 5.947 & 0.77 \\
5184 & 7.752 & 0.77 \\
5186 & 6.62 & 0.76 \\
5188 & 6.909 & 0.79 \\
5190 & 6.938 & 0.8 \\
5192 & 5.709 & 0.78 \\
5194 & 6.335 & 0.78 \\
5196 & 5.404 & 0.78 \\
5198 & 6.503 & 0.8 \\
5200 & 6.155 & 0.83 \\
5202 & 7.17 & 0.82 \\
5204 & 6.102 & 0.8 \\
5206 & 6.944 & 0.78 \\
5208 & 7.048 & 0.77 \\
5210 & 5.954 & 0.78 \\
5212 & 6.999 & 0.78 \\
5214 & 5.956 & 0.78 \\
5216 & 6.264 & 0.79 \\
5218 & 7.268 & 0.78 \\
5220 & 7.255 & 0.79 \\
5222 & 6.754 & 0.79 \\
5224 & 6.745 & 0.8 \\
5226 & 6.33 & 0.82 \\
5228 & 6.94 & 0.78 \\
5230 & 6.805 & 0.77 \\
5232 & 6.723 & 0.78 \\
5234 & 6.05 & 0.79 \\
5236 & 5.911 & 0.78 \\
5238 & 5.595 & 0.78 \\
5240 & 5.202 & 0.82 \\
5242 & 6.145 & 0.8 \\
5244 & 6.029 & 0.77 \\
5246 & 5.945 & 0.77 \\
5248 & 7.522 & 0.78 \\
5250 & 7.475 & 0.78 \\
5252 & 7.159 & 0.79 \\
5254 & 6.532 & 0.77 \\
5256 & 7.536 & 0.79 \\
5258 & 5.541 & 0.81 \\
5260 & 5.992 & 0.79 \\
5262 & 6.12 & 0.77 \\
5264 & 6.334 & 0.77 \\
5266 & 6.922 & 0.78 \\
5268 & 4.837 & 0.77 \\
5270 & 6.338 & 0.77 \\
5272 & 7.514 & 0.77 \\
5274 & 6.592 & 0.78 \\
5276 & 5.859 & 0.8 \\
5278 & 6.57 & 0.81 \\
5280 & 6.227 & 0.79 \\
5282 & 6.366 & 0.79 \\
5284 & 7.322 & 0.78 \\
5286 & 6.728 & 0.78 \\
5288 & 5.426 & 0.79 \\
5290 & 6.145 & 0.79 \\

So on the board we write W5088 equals -0.082 mag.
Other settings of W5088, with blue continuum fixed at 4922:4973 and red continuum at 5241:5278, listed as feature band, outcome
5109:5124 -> -0.07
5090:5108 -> -0.08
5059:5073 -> 0.03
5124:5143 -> -0.07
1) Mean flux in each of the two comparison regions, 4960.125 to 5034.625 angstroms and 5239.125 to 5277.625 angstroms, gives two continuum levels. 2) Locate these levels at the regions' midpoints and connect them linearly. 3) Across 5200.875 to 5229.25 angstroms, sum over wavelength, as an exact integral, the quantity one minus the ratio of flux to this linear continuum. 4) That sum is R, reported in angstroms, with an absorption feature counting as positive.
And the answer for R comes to -1.2 angstroms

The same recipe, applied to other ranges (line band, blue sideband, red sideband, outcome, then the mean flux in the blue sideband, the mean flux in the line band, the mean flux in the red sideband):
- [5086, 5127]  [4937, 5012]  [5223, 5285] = -3.6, 6.51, 7.04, 6.43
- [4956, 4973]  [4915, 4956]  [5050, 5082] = 1.9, 7.08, 6.25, 6.93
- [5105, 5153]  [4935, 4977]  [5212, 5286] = -4.1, 6.5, 7.04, 6.47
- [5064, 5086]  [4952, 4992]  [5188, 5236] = -1.9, 6.4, 7.02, 6.53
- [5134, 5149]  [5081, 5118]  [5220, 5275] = 0.7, 7.09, 6.61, 6.44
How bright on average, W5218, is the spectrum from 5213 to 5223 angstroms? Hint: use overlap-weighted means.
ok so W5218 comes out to 6.7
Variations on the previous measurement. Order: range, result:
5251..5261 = 6.55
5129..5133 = 7.29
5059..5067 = 6.3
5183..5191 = 7.05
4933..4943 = 6.66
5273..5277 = 6.23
